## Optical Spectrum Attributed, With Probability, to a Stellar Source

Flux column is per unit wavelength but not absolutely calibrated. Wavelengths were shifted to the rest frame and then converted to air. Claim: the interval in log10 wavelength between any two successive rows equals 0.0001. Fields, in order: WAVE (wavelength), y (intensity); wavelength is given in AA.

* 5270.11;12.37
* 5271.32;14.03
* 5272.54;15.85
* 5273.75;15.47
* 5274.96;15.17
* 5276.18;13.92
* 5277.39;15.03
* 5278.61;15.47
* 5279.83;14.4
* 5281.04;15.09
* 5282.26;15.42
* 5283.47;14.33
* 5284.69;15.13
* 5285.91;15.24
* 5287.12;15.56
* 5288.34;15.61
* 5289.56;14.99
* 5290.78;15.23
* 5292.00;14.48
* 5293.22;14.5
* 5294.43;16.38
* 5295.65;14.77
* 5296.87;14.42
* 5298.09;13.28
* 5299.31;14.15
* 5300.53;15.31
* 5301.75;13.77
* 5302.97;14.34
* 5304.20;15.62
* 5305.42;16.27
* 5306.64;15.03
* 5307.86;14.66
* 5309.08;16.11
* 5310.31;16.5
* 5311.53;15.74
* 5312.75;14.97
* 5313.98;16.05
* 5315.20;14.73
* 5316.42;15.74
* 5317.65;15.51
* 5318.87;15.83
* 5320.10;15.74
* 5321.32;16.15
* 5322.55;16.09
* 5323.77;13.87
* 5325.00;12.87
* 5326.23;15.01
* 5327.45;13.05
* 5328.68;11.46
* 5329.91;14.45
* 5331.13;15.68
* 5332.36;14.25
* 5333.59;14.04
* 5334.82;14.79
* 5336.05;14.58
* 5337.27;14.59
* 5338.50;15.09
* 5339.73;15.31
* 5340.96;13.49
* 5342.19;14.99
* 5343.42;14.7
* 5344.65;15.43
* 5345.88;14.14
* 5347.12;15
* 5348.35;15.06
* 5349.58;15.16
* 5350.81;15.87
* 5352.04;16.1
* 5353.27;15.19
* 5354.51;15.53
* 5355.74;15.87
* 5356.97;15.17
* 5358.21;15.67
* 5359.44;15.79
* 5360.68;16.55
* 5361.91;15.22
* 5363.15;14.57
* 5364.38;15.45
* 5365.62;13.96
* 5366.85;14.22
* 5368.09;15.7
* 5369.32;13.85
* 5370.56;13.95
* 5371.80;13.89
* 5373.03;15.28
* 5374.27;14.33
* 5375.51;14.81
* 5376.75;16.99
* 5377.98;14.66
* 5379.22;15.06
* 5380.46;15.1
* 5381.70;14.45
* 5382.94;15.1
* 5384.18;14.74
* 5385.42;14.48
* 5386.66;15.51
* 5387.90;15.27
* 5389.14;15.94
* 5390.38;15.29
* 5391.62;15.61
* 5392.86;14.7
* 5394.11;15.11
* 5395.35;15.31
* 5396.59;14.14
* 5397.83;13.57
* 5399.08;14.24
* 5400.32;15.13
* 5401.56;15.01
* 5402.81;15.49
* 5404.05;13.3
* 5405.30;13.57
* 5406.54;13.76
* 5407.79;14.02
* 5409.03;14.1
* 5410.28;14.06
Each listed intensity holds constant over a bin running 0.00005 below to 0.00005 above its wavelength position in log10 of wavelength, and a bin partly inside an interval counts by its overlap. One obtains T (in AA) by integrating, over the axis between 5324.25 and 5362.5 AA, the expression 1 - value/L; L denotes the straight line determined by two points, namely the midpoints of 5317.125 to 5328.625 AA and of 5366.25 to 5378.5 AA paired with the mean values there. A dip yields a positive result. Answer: -0.2 AA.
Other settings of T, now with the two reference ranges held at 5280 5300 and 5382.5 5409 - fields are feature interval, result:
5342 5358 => -0.51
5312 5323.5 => -0.57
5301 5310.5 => -0.23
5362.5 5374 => 0.18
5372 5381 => -0.23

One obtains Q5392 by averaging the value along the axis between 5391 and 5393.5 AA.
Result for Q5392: 15.1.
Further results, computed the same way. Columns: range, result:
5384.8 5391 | 15.3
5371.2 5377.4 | 15.1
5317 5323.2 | 15.8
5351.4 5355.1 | 15.6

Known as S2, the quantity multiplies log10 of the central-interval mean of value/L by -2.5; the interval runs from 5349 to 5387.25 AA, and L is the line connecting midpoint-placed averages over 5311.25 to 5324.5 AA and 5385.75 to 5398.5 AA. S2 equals 0.00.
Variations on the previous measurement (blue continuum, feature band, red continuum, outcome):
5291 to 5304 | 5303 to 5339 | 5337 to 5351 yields -0.017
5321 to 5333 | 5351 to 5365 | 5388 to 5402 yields -0.073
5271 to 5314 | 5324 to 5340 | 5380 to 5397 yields 0.063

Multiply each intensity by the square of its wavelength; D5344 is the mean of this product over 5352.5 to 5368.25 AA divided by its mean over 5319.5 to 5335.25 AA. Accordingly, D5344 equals 1.07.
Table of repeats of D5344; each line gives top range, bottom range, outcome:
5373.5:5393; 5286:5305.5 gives 1.05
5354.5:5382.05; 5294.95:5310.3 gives 1.04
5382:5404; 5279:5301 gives 1.04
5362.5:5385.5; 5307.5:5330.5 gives 1.01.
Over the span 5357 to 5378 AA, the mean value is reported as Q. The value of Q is 15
